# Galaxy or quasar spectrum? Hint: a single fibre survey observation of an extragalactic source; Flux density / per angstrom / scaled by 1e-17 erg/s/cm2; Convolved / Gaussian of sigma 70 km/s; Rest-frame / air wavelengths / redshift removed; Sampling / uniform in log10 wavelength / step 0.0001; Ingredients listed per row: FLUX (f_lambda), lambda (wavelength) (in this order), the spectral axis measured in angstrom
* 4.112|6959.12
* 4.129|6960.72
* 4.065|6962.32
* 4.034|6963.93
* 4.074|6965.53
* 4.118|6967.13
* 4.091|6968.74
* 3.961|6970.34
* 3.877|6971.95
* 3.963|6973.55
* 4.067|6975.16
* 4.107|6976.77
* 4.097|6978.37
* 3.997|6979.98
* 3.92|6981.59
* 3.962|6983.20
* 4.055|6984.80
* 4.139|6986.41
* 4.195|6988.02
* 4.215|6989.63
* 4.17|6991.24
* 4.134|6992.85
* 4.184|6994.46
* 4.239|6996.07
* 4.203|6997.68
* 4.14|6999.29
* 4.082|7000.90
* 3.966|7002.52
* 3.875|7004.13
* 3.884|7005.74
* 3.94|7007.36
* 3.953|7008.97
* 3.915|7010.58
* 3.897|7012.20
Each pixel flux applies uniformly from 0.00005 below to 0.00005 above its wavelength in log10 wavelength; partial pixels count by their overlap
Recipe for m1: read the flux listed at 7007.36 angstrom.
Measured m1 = 3.94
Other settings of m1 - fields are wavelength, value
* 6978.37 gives 4.097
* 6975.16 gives 4.067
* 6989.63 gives 4.215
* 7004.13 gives 3.875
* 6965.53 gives 4.074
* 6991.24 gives 4.17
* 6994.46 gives 4.184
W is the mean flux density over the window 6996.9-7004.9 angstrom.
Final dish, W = 4.05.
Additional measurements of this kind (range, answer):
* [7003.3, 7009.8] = 3.92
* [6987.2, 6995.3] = 4.18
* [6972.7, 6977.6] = 4.05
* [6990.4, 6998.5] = 4.19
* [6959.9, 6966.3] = 4.08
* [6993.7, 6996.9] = 4.21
